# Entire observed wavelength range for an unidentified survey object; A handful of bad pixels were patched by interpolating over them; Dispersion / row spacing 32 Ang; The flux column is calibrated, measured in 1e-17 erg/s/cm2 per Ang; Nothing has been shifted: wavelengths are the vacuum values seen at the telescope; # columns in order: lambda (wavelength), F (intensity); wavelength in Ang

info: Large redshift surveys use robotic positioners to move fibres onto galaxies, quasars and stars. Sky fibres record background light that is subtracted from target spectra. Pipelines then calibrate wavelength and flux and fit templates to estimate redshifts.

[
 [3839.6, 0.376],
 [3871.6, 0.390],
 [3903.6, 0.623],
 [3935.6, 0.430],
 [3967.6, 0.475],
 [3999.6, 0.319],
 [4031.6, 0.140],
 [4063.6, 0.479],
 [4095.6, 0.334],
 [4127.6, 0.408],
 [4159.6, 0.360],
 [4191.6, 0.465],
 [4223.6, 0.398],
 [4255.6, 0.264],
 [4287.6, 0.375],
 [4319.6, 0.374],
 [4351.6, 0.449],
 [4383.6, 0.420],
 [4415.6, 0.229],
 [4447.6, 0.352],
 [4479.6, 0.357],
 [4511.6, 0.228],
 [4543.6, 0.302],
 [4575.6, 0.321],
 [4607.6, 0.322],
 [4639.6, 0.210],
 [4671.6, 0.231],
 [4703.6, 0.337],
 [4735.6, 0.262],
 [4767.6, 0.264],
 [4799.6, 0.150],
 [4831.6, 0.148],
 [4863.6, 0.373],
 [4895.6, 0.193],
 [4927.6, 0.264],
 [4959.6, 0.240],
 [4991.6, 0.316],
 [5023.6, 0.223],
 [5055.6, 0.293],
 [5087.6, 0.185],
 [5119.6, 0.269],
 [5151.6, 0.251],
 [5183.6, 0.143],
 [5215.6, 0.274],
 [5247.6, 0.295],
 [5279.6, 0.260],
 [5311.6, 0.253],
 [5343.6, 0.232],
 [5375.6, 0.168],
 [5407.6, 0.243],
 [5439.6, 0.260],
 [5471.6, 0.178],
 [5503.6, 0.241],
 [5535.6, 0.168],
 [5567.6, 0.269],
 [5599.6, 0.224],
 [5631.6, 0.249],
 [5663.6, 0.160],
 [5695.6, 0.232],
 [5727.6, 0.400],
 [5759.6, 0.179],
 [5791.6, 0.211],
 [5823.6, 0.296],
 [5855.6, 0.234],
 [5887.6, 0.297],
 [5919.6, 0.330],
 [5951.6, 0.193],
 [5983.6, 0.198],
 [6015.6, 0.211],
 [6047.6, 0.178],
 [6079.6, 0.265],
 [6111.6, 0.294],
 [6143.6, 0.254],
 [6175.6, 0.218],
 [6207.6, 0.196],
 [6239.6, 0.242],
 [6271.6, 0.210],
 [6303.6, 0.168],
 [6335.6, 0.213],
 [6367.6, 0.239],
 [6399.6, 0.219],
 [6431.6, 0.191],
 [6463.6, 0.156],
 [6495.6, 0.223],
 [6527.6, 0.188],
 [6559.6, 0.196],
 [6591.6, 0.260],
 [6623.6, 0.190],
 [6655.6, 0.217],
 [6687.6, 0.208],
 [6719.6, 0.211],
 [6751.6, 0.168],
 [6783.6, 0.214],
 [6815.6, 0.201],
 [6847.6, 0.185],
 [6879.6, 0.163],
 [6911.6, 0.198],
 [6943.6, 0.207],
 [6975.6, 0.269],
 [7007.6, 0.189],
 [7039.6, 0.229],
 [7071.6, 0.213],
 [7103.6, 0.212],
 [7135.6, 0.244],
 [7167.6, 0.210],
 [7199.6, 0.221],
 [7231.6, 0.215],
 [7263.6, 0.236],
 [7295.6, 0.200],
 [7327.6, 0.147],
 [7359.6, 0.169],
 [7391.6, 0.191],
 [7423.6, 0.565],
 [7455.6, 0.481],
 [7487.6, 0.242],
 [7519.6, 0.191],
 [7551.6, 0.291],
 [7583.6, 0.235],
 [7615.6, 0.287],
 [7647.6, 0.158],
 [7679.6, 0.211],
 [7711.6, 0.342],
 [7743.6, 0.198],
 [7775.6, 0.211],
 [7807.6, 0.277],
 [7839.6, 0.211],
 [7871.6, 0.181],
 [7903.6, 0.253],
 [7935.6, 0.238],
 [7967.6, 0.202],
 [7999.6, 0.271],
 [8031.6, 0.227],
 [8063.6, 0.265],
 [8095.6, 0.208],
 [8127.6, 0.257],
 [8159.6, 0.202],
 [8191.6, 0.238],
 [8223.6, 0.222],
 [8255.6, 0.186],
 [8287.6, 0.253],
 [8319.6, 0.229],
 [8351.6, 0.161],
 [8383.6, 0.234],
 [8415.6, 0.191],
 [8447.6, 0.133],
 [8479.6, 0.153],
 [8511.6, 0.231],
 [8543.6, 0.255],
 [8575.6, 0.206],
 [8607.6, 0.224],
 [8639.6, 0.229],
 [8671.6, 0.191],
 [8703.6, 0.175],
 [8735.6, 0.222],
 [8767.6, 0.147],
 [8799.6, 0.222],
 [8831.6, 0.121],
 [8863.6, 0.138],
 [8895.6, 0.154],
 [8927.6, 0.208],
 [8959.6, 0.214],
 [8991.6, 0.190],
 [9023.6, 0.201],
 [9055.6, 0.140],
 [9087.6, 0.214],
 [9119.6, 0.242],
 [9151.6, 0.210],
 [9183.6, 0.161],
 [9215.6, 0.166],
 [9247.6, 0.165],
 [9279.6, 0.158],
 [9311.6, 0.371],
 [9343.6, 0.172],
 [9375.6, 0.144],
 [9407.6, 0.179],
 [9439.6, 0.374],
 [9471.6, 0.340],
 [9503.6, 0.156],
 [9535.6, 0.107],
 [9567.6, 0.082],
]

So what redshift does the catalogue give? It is 0.995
